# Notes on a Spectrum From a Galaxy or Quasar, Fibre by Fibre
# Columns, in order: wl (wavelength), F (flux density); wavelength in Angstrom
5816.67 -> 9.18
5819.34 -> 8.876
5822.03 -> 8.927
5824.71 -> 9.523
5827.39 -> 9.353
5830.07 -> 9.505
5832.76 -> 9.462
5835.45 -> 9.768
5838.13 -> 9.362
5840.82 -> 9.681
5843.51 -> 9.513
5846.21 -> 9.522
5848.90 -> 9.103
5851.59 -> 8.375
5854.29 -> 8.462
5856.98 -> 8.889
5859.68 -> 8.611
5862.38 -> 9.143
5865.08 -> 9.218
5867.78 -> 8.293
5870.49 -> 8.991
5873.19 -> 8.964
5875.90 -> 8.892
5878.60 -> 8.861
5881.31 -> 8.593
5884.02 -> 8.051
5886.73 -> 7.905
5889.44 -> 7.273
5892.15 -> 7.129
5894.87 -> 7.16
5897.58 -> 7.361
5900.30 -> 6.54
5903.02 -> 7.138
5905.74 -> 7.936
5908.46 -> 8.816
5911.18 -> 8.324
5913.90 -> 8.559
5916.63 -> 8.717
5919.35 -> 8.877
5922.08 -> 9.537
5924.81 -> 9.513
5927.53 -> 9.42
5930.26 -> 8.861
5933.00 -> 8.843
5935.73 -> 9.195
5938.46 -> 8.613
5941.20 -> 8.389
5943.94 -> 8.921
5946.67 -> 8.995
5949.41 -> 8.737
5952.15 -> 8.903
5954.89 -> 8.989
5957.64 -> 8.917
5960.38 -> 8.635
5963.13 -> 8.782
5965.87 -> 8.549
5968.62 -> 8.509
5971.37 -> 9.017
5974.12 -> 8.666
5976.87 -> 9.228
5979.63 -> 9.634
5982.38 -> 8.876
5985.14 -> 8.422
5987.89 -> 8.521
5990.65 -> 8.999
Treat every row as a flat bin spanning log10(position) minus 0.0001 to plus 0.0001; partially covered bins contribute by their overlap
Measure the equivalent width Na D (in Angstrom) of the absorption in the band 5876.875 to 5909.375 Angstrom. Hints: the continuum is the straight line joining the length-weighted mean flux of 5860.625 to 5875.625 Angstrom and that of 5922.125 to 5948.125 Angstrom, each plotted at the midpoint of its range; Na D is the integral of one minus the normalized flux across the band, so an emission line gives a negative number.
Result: 4.4 Angstrom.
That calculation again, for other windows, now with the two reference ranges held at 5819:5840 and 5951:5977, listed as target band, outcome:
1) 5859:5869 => 0.4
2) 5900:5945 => 1.6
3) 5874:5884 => 0.5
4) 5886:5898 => 2.3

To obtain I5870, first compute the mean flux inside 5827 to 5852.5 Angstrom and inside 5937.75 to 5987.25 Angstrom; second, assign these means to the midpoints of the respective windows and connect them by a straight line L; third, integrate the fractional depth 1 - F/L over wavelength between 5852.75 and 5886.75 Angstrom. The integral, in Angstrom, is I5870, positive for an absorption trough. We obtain 2.0 Angstrom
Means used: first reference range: 9.38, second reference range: 8.82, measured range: 8.71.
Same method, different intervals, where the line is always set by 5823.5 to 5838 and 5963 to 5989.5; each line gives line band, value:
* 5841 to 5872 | 1.47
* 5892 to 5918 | 3.86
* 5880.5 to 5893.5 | 2.10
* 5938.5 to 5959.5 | 0.32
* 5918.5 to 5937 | -0.27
